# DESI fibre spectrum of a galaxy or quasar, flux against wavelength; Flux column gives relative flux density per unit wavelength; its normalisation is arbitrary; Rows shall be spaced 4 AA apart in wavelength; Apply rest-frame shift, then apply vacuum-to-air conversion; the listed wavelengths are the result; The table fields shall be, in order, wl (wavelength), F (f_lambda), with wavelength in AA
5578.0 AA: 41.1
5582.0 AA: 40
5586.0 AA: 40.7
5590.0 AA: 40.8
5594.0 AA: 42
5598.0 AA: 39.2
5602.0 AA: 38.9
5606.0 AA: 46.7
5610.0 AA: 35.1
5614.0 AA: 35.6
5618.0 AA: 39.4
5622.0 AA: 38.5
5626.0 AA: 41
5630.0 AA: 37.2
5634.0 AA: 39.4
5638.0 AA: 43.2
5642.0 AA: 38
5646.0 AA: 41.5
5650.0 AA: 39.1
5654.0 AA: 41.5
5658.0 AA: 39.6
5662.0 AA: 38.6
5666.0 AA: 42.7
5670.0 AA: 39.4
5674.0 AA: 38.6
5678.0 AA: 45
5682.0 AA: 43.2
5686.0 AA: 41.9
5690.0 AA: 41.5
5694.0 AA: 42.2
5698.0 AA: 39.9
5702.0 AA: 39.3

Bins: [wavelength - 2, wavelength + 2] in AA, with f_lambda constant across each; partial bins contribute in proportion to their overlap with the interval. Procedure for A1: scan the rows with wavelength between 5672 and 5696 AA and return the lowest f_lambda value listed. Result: 38.6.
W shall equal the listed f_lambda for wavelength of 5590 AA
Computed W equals 40.8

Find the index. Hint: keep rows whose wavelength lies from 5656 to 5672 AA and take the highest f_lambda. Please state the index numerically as 42.7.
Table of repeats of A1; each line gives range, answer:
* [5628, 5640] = 37.2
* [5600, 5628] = 35.1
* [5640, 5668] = 38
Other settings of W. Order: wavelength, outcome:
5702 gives 39.3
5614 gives 35.6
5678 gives 45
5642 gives 38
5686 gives 41.9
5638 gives 43.2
